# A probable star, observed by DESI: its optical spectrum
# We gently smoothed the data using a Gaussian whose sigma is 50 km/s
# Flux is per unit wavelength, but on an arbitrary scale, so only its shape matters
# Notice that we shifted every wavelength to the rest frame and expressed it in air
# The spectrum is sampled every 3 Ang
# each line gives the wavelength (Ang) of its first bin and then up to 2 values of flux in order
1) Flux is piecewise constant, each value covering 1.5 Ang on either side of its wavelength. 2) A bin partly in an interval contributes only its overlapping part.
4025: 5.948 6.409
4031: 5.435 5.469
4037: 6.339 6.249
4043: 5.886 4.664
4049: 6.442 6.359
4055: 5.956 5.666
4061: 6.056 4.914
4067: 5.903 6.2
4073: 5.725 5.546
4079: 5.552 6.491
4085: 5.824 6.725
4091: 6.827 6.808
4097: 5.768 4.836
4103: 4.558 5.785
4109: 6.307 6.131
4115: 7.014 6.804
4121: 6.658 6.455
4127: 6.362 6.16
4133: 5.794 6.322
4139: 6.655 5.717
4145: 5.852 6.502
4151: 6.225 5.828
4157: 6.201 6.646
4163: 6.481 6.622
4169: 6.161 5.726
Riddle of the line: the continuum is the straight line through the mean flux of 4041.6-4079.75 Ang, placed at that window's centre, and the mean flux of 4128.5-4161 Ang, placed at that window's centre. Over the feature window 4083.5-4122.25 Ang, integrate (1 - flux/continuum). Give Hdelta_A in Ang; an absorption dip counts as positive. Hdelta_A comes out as -1.2 Ang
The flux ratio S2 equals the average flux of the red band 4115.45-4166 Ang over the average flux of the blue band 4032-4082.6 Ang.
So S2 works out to 1.08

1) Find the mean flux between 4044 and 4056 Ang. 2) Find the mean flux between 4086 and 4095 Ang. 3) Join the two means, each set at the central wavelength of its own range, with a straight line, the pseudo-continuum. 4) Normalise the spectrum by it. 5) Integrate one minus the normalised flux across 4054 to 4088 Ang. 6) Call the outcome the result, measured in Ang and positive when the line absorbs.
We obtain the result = 2.5 Ang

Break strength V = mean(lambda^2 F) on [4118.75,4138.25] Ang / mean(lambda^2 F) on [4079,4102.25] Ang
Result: 1.06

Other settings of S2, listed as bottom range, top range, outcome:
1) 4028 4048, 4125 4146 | 1.07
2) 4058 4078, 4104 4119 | 1.11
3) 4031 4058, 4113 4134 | 1.10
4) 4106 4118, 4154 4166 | 0.99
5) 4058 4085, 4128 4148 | 1.06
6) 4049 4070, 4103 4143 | 1.06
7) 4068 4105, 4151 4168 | 1.07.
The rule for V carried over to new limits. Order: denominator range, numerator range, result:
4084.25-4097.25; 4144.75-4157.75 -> 0.98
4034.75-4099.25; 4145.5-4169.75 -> 1.10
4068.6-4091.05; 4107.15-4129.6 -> 1.09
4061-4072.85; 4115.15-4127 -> 1.19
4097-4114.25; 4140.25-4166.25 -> 1.13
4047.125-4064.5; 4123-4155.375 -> 1.08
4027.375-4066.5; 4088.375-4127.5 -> 1.10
